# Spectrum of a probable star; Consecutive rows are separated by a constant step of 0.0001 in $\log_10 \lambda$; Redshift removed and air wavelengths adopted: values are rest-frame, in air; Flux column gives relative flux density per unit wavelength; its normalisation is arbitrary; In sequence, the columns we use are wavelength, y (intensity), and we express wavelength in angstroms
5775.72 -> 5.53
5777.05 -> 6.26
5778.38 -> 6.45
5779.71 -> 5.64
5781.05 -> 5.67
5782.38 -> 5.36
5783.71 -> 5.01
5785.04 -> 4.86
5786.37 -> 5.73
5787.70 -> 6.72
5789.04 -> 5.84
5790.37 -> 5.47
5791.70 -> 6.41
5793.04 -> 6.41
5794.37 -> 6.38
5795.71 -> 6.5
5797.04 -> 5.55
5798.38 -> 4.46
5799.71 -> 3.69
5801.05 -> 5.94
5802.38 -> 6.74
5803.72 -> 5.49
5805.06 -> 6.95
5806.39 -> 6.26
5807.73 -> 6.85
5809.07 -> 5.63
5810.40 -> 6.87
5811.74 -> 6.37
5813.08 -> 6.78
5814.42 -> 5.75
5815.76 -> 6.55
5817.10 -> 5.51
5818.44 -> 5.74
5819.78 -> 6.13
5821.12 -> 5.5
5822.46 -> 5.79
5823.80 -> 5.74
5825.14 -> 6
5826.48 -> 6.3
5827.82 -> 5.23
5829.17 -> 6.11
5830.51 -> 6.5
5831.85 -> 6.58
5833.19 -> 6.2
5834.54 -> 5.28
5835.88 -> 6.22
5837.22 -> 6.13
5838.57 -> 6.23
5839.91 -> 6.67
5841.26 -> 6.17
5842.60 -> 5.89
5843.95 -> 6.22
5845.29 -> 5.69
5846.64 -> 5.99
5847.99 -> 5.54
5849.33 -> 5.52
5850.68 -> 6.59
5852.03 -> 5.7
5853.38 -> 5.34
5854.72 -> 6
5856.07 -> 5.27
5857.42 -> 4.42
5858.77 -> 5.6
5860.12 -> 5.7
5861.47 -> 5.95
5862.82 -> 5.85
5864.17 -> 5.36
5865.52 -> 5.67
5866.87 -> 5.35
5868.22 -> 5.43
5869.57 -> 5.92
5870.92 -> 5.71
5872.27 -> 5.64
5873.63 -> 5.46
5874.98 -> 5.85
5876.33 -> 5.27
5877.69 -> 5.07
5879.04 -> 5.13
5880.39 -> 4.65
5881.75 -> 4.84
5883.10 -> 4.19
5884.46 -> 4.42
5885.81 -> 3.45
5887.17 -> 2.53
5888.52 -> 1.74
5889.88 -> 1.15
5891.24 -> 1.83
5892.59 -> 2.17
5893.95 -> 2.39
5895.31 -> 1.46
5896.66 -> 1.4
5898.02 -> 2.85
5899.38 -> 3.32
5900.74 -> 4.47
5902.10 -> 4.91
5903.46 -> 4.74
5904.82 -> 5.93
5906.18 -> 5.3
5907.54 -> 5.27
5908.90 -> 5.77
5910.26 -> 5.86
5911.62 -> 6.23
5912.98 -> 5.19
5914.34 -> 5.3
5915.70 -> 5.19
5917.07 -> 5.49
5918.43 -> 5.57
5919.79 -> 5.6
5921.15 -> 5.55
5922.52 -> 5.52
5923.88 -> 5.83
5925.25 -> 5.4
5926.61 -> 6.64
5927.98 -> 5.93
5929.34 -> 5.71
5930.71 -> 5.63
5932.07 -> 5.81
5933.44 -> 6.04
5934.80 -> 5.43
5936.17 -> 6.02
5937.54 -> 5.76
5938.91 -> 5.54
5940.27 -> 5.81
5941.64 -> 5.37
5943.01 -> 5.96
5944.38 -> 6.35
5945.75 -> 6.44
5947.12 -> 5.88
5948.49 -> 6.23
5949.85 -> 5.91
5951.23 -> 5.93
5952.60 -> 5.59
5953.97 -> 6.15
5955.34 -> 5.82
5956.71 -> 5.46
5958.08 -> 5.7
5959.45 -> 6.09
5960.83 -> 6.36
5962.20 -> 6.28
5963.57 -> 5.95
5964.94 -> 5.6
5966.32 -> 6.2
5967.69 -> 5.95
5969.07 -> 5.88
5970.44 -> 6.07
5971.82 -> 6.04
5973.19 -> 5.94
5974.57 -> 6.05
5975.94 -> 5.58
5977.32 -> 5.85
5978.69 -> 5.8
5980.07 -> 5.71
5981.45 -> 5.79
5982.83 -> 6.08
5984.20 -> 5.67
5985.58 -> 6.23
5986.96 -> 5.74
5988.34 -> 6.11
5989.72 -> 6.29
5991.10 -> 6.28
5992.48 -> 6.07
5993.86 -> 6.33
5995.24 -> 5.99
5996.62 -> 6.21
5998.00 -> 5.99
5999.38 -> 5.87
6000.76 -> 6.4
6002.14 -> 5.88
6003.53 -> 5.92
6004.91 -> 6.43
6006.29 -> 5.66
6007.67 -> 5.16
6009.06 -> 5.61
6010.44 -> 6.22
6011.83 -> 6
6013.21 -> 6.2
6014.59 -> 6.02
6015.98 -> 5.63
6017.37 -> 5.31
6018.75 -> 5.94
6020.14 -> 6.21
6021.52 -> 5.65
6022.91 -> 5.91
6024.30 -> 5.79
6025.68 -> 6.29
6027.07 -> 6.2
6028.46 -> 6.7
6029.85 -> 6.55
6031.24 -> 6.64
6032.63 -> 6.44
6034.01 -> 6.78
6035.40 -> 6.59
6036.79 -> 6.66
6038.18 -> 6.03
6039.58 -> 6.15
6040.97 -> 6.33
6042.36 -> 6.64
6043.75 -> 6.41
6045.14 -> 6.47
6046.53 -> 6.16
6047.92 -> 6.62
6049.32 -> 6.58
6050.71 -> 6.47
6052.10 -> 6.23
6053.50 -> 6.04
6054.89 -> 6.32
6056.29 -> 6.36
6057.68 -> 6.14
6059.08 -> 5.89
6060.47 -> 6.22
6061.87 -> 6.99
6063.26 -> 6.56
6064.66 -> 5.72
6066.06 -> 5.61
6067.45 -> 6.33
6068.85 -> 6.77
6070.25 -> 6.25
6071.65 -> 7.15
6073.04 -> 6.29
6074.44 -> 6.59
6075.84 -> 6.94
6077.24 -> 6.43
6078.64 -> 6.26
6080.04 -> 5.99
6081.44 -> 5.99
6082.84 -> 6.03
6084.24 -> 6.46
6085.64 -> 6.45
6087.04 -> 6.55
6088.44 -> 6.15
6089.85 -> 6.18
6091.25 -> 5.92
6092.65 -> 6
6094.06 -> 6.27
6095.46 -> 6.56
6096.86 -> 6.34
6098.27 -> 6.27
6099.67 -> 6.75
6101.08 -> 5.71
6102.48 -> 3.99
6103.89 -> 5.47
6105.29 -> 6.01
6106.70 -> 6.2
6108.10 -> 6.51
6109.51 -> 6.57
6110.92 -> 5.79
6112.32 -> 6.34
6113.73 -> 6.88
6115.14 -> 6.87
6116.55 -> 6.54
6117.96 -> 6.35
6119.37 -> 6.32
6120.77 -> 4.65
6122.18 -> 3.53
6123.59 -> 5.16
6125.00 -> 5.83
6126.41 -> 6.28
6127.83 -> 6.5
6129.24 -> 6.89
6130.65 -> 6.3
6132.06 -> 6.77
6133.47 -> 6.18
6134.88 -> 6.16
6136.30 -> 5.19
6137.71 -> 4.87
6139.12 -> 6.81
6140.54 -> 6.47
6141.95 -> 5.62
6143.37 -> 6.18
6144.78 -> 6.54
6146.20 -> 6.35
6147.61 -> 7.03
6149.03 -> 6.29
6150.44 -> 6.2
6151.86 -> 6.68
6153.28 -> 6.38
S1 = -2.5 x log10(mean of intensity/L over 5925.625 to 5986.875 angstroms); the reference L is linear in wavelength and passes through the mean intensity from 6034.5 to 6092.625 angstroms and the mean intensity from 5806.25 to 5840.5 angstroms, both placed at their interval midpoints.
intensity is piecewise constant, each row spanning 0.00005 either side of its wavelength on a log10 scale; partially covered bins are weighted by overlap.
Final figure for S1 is 0.06 mag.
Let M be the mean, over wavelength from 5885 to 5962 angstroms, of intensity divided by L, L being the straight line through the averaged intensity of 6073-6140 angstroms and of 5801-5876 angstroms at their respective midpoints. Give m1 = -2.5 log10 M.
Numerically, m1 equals 0.19 mag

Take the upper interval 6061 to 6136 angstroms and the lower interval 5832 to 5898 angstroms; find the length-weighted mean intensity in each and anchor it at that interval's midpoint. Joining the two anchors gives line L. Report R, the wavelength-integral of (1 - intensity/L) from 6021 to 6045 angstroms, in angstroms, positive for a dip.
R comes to -2.17 angstroms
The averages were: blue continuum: 4.91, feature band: 6.35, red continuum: 6.18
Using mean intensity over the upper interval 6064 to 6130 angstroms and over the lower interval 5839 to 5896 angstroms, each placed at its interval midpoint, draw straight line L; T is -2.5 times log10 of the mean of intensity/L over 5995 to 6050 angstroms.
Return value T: -0.08 mag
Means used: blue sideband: 4.88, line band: 6.16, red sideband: 6.14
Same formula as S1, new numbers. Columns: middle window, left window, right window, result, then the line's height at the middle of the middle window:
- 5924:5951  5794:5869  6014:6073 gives 0.036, 6.08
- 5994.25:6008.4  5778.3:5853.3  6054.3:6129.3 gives 0.024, 6.09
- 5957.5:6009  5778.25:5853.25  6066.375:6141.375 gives 0.016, 6.06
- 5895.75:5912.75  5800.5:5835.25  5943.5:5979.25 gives 0.283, 6.02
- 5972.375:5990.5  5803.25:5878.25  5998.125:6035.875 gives 0.022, 6.03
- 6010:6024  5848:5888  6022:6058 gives 0.056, 6.21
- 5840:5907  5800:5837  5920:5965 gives 0.258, 5.99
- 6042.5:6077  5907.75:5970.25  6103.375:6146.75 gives -0.071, 5.98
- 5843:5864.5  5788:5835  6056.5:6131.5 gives 0.064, 6.02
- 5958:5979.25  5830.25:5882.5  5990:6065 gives 0.009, 6.02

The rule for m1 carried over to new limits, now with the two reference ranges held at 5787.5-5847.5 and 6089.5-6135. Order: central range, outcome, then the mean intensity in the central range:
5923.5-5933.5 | 0.032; 5.86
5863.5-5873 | 0.084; 5.58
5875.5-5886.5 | 0.284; 4.64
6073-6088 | -0.053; 6.36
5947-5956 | 0.019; 5.93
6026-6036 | -0.085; 6.55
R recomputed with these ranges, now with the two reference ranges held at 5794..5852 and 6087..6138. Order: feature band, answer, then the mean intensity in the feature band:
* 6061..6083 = -1.29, 6.38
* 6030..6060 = -1.80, 6.38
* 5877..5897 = 9.60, 3.12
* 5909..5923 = 1.04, 5.56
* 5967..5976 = 0.09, 5.96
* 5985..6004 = -0.25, 6.09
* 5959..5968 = -0.08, 6.06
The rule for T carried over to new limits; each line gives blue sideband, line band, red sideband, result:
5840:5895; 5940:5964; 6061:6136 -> -0.11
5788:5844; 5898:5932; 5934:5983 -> 0.11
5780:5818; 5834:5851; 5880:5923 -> -0.16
